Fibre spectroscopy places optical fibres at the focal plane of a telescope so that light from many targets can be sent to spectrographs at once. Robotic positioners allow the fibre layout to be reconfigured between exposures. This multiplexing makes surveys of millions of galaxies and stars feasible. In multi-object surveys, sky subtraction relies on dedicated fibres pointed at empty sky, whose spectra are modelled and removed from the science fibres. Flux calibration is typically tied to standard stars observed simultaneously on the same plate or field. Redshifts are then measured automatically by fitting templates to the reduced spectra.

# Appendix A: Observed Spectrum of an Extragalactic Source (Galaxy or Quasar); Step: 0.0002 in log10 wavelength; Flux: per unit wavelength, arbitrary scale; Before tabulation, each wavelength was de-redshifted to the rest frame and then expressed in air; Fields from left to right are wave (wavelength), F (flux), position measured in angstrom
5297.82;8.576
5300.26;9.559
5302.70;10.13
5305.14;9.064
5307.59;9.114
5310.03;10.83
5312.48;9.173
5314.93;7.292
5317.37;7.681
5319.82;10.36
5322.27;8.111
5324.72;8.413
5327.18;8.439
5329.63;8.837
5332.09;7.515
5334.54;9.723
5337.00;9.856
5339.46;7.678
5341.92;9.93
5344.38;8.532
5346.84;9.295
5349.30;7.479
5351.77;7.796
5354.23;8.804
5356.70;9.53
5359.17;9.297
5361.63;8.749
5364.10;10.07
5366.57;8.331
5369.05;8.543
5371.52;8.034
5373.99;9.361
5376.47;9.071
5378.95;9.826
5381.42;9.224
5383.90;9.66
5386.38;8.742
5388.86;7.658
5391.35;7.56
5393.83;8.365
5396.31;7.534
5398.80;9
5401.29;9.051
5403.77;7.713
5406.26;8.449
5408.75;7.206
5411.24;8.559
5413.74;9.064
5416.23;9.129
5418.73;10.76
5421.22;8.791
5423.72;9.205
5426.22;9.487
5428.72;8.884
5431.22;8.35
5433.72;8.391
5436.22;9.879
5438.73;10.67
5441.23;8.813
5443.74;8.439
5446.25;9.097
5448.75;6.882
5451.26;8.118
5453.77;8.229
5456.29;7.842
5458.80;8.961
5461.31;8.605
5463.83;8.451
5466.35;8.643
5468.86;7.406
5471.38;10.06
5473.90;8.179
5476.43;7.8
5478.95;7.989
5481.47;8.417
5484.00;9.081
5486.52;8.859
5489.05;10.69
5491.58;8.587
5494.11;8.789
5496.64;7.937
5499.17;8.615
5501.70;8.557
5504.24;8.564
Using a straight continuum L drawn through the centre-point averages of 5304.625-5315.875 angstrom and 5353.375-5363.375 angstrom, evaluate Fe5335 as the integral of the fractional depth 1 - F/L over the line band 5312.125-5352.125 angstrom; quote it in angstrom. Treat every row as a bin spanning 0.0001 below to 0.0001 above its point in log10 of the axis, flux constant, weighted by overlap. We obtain 2.4 angstrom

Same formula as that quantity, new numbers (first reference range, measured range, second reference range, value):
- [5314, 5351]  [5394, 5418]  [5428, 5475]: 0.4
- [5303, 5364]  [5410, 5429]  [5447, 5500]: -1.4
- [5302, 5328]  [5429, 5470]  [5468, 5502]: 0.7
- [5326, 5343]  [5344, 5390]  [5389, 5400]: -2.4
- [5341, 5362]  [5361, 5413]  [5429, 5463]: 0.8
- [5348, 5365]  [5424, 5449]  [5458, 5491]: -0.7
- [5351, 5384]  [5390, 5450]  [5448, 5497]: 0.3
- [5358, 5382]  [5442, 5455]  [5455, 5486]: 0.6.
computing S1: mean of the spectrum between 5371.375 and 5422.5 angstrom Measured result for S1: 8.72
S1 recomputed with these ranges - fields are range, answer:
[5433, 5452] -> 8.82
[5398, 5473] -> 8.73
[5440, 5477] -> 8.38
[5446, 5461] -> 8.16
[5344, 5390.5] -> 8.84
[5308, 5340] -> 8.79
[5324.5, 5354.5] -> 8.64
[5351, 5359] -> 8.84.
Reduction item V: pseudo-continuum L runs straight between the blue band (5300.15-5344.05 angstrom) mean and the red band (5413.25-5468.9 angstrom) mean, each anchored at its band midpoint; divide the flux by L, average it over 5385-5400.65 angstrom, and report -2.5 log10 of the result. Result 0.09 mag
